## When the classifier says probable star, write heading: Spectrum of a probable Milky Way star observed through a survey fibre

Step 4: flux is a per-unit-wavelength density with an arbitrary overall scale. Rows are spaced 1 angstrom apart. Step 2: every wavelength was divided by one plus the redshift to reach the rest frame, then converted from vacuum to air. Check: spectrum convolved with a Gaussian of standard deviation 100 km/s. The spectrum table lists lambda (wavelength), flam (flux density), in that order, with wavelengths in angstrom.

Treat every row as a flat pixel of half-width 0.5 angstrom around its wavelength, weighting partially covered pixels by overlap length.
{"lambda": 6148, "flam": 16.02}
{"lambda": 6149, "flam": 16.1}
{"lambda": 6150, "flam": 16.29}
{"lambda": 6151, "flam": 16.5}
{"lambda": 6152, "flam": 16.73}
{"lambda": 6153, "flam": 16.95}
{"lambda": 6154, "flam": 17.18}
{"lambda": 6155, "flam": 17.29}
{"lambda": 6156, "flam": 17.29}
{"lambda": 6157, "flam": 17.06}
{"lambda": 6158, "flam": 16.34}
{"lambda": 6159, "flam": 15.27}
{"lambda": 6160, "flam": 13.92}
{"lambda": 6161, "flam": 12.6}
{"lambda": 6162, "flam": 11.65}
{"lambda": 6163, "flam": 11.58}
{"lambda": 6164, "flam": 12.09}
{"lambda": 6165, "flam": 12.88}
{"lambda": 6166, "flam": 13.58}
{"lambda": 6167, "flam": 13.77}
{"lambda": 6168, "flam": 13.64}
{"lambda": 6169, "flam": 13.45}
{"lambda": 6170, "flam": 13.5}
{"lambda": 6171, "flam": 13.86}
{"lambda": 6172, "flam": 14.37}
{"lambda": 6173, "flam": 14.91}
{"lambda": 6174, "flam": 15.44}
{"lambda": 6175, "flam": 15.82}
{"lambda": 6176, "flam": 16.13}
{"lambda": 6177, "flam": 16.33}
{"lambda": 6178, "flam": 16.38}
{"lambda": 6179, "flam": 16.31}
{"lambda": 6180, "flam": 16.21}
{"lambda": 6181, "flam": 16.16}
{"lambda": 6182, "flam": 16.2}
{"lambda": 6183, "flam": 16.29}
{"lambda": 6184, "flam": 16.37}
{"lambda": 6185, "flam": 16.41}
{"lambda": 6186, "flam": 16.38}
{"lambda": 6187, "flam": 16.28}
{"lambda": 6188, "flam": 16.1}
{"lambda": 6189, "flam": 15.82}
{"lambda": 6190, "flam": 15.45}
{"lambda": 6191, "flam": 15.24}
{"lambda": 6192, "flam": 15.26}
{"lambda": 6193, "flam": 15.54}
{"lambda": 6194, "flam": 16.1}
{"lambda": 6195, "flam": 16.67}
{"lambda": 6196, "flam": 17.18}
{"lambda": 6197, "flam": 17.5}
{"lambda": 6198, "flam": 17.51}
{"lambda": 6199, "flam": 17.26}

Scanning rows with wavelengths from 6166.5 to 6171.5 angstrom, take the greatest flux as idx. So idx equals 13.86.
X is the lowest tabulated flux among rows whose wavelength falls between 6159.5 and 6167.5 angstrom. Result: 11.58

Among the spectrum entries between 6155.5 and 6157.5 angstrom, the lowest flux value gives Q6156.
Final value 17.06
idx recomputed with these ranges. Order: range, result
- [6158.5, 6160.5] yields 15.27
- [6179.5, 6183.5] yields 16.29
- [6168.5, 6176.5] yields 16.13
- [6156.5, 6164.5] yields 17.06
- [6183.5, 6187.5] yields 16.41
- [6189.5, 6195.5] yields 16.67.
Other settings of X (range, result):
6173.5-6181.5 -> 15.44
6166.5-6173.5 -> 13.45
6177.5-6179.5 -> 16.31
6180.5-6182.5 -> 16.16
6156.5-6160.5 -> 13.92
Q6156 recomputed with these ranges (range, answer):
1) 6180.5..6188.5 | 16.1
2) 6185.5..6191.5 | 15.24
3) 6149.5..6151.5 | 16.29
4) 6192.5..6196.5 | 15.54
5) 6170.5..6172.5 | 13.86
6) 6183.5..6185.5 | 16.37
